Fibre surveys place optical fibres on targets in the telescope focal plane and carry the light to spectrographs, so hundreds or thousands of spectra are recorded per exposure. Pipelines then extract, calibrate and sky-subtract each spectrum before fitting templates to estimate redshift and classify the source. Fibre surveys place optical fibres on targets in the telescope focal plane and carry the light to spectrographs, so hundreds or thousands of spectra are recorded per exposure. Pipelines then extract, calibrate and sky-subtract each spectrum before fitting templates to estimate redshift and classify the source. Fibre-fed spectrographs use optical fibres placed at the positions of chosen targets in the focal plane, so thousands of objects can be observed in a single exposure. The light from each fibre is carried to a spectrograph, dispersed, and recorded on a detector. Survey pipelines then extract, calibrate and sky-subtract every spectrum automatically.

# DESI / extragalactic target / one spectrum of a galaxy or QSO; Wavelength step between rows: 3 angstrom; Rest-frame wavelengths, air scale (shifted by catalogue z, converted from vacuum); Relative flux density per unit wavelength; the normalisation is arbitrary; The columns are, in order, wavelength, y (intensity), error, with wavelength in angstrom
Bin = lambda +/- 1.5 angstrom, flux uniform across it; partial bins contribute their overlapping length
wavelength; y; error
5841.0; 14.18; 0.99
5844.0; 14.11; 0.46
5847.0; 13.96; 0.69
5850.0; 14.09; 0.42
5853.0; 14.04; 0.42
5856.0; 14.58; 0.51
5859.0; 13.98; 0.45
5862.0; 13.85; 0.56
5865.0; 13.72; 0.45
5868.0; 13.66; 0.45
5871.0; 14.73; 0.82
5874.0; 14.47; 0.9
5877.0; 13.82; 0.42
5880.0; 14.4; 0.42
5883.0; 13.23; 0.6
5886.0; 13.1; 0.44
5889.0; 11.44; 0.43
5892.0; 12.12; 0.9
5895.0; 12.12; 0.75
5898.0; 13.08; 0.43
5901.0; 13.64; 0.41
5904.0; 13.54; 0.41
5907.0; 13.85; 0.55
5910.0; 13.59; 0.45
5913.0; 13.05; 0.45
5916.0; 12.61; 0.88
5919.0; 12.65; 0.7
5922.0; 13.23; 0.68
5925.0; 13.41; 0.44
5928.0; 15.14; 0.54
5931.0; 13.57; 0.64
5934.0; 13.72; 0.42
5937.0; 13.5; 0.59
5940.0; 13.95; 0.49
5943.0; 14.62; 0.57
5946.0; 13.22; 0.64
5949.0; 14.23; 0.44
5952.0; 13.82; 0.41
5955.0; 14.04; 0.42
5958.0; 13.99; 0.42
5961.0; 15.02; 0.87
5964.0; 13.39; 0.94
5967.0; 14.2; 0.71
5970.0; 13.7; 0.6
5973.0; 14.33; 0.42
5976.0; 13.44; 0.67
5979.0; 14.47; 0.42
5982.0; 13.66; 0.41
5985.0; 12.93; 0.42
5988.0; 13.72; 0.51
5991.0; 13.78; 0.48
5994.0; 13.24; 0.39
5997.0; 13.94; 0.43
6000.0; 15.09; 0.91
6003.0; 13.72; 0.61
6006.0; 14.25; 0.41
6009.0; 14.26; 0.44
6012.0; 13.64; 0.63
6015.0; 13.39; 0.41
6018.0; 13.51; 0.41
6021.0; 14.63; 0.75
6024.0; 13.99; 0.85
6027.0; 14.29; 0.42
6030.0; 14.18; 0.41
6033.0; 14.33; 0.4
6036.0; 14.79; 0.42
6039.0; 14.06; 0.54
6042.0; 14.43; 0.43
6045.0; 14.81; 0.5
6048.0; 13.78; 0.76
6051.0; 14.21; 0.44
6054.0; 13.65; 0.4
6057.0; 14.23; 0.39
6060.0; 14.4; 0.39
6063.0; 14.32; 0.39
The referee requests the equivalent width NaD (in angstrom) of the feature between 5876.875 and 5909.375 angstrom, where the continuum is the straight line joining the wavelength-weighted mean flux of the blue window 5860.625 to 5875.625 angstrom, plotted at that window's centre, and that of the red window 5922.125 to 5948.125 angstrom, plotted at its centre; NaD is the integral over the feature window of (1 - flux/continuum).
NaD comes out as 2.08 angstrom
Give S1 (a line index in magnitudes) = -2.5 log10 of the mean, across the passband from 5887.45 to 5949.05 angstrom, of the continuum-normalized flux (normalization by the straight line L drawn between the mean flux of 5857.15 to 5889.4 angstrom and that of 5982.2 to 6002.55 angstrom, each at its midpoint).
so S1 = 0.04 mag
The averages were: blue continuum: 13.8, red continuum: 13.8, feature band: 13.3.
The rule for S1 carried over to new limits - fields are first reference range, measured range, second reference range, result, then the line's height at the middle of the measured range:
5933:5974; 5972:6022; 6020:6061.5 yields 0.02 mag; 14.1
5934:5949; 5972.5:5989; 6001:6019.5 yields 0.01 mag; 13.8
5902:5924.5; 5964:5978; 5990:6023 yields -0.02 mag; 13.7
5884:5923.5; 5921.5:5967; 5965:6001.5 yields -0.04 mag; 13.4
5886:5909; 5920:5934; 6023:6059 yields -0.05 mag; 13.1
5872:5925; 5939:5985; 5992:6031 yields -0.03 mag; 13.6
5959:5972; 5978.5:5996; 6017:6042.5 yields 0.04 mag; 14.1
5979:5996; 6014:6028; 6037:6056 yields 0.00 mag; 13.9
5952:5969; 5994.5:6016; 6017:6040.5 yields 0.01 mag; 14.2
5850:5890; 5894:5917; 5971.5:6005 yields 0.05 mag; 13.8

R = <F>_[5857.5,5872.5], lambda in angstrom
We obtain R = 14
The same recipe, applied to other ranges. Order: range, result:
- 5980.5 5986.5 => 13.3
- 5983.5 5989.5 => 13.3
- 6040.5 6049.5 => 14.3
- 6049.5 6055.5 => 13.9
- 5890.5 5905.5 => 12.9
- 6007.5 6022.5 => 13.9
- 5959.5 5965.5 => 14.2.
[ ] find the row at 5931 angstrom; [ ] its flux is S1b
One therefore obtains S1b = 13.57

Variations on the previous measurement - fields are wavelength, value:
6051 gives 14.21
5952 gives 13.82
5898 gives 13.08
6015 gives 13.39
